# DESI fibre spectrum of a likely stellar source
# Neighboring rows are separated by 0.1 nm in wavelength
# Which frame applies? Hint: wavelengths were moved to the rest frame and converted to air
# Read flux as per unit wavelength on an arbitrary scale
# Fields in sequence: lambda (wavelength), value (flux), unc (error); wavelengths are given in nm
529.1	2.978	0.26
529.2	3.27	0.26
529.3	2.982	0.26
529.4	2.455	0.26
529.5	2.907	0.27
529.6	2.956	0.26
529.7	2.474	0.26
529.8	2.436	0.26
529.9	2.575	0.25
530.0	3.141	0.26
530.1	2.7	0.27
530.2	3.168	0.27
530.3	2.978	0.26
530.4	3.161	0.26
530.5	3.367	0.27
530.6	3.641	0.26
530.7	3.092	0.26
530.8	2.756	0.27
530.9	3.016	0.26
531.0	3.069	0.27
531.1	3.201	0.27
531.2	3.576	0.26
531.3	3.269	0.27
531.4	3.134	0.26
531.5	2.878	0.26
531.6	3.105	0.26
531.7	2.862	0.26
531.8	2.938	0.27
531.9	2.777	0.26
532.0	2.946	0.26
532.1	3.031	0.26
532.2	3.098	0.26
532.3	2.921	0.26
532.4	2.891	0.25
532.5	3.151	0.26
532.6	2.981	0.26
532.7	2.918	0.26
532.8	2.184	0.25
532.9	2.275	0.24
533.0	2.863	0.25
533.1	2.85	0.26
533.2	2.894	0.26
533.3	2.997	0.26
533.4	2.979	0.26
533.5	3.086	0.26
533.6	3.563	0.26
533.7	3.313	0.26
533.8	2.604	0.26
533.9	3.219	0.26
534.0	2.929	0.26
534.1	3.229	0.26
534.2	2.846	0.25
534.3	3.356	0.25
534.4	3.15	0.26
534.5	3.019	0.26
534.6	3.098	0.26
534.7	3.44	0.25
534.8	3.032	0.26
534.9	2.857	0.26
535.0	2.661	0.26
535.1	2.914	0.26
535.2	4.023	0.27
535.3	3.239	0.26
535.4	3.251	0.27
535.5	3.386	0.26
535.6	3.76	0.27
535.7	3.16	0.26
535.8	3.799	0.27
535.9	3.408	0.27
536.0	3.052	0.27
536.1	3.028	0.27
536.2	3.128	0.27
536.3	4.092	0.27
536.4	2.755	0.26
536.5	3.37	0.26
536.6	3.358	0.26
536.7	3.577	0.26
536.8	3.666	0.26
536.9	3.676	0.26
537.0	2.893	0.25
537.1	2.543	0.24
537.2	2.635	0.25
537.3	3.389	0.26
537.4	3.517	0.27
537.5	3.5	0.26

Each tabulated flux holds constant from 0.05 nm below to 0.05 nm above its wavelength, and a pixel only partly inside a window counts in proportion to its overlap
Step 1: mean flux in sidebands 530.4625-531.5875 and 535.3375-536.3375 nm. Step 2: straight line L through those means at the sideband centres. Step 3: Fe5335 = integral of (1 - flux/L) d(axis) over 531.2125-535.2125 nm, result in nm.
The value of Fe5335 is 0.33 nm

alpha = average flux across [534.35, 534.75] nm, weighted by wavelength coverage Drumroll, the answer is 3.18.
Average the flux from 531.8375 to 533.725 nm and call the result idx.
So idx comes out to 2.93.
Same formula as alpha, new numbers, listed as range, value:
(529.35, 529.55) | 2.68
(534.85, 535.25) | 3.11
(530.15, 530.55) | 3.17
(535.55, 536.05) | 3.44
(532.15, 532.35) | 3.01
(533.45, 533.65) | 3.32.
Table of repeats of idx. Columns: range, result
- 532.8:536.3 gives 3.13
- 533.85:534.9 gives 3.12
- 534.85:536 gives 3.3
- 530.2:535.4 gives 3.05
